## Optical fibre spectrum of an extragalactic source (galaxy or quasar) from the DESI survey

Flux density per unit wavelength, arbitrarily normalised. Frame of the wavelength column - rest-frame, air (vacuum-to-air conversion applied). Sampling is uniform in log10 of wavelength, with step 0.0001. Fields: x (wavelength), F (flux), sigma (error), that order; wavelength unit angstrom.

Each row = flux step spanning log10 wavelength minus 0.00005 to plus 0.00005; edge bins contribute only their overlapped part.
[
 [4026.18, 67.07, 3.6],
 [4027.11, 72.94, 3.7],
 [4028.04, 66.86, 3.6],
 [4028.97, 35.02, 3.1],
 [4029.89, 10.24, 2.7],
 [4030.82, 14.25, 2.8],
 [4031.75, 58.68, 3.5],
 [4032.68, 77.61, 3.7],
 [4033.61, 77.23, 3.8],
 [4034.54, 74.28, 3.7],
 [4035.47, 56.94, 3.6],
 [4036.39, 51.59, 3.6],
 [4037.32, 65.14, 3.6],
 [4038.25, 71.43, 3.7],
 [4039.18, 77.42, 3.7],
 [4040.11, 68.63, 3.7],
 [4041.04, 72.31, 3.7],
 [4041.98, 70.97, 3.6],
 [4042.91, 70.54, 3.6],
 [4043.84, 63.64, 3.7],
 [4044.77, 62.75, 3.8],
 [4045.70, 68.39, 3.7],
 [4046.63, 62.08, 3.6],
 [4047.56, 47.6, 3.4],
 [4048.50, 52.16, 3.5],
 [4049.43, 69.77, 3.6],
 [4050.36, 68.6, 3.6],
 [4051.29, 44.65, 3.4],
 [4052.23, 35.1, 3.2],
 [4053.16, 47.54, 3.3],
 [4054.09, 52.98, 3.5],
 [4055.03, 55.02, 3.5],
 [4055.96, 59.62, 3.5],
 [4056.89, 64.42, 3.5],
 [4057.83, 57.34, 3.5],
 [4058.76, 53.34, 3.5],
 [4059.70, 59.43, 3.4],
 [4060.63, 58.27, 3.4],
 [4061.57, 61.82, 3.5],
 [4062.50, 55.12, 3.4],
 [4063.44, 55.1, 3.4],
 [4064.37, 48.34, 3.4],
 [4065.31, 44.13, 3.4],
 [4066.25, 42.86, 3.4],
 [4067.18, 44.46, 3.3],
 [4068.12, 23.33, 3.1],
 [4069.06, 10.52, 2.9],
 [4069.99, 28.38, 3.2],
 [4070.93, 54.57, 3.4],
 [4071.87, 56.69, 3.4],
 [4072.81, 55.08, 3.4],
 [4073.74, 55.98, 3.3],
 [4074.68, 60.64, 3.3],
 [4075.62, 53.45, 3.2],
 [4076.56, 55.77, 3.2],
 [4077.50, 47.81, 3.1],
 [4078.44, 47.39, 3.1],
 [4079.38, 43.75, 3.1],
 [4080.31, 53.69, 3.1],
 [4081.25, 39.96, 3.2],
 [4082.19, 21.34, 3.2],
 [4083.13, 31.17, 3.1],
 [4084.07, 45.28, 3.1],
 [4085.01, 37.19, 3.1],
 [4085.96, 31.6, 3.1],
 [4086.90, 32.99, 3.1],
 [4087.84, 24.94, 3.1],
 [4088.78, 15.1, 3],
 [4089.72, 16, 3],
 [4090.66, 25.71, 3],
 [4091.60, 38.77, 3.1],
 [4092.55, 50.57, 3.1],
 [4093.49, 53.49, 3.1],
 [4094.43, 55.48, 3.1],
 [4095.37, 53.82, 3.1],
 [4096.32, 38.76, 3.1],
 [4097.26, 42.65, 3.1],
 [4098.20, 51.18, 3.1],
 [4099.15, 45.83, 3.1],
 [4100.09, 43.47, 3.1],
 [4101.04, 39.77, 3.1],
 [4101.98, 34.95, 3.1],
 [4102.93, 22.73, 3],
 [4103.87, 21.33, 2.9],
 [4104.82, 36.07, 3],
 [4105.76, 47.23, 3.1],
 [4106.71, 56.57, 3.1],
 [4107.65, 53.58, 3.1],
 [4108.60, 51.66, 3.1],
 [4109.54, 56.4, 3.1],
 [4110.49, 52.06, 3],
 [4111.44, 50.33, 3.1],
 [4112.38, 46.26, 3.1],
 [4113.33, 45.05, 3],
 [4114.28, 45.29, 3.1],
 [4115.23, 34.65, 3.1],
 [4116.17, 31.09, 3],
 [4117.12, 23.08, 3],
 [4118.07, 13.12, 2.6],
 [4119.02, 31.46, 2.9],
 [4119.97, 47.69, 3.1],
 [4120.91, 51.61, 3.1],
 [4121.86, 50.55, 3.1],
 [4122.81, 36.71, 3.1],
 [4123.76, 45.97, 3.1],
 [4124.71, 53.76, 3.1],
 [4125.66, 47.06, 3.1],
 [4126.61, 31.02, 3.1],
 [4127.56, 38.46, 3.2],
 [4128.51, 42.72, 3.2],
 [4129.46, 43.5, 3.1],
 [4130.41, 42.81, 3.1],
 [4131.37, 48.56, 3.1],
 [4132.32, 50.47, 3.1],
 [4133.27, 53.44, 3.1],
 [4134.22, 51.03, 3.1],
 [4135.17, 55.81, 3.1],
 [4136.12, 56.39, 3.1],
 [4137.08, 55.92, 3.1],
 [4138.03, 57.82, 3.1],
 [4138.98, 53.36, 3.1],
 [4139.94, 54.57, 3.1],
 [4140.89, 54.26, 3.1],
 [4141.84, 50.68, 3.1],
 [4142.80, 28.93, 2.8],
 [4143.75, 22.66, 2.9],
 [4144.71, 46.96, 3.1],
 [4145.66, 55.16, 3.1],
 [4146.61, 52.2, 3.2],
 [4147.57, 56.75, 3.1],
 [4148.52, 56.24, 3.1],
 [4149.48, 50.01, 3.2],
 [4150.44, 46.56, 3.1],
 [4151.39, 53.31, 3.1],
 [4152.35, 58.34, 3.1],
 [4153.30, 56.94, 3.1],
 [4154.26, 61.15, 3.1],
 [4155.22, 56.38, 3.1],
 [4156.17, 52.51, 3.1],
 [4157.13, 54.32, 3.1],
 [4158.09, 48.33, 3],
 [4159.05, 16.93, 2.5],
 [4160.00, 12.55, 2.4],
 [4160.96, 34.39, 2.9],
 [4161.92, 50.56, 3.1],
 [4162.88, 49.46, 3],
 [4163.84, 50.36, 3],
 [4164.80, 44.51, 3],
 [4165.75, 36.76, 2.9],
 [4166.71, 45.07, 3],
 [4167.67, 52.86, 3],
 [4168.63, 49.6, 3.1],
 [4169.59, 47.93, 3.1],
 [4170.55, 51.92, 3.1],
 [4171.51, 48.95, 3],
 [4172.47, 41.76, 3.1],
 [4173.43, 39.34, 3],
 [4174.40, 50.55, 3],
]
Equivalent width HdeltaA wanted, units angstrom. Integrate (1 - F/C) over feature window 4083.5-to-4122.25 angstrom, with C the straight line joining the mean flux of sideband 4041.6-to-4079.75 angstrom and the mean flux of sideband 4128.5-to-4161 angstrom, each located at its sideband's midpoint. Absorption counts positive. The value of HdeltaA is 8.1 angstrom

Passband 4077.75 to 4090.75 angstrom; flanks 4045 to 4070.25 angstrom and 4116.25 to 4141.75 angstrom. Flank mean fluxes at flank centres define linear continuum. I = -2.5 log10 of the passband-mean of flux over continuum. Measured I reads 0.407 mag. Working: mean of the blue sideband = 51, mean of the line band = 33.8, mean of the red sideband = 45.7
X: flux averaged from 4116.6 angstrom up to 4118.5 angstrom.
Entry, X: 18.5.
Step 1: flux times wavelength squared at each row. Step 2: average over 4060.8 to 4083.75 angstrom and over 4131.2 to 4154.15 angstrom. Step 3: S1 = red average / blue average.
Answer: 1.16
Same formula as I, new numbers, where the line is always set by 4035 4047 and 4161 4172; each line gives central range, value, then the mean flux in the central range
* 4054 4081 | 0.24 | 50.2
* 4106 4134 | 0.23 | 44.1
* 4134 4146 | 0.05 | 49.4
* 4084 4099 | 0.46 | 38.3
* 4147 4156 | -0.11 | 55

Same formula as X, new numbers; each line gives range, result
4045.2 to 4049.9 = 60.1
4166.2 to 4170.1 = 48.8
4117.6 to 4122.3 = 38.9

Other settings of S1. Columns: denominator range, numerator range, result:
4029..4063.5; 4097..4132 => 0.74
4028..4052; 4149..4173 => 0.83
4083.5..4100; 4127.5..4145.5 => 1.27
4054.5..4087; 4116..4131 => 0.86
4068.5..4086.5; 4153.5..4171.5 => 1.09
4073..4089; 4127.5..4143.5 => 1.21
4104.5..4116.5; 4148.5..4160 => 1.07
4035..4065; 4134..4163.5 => 0.86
